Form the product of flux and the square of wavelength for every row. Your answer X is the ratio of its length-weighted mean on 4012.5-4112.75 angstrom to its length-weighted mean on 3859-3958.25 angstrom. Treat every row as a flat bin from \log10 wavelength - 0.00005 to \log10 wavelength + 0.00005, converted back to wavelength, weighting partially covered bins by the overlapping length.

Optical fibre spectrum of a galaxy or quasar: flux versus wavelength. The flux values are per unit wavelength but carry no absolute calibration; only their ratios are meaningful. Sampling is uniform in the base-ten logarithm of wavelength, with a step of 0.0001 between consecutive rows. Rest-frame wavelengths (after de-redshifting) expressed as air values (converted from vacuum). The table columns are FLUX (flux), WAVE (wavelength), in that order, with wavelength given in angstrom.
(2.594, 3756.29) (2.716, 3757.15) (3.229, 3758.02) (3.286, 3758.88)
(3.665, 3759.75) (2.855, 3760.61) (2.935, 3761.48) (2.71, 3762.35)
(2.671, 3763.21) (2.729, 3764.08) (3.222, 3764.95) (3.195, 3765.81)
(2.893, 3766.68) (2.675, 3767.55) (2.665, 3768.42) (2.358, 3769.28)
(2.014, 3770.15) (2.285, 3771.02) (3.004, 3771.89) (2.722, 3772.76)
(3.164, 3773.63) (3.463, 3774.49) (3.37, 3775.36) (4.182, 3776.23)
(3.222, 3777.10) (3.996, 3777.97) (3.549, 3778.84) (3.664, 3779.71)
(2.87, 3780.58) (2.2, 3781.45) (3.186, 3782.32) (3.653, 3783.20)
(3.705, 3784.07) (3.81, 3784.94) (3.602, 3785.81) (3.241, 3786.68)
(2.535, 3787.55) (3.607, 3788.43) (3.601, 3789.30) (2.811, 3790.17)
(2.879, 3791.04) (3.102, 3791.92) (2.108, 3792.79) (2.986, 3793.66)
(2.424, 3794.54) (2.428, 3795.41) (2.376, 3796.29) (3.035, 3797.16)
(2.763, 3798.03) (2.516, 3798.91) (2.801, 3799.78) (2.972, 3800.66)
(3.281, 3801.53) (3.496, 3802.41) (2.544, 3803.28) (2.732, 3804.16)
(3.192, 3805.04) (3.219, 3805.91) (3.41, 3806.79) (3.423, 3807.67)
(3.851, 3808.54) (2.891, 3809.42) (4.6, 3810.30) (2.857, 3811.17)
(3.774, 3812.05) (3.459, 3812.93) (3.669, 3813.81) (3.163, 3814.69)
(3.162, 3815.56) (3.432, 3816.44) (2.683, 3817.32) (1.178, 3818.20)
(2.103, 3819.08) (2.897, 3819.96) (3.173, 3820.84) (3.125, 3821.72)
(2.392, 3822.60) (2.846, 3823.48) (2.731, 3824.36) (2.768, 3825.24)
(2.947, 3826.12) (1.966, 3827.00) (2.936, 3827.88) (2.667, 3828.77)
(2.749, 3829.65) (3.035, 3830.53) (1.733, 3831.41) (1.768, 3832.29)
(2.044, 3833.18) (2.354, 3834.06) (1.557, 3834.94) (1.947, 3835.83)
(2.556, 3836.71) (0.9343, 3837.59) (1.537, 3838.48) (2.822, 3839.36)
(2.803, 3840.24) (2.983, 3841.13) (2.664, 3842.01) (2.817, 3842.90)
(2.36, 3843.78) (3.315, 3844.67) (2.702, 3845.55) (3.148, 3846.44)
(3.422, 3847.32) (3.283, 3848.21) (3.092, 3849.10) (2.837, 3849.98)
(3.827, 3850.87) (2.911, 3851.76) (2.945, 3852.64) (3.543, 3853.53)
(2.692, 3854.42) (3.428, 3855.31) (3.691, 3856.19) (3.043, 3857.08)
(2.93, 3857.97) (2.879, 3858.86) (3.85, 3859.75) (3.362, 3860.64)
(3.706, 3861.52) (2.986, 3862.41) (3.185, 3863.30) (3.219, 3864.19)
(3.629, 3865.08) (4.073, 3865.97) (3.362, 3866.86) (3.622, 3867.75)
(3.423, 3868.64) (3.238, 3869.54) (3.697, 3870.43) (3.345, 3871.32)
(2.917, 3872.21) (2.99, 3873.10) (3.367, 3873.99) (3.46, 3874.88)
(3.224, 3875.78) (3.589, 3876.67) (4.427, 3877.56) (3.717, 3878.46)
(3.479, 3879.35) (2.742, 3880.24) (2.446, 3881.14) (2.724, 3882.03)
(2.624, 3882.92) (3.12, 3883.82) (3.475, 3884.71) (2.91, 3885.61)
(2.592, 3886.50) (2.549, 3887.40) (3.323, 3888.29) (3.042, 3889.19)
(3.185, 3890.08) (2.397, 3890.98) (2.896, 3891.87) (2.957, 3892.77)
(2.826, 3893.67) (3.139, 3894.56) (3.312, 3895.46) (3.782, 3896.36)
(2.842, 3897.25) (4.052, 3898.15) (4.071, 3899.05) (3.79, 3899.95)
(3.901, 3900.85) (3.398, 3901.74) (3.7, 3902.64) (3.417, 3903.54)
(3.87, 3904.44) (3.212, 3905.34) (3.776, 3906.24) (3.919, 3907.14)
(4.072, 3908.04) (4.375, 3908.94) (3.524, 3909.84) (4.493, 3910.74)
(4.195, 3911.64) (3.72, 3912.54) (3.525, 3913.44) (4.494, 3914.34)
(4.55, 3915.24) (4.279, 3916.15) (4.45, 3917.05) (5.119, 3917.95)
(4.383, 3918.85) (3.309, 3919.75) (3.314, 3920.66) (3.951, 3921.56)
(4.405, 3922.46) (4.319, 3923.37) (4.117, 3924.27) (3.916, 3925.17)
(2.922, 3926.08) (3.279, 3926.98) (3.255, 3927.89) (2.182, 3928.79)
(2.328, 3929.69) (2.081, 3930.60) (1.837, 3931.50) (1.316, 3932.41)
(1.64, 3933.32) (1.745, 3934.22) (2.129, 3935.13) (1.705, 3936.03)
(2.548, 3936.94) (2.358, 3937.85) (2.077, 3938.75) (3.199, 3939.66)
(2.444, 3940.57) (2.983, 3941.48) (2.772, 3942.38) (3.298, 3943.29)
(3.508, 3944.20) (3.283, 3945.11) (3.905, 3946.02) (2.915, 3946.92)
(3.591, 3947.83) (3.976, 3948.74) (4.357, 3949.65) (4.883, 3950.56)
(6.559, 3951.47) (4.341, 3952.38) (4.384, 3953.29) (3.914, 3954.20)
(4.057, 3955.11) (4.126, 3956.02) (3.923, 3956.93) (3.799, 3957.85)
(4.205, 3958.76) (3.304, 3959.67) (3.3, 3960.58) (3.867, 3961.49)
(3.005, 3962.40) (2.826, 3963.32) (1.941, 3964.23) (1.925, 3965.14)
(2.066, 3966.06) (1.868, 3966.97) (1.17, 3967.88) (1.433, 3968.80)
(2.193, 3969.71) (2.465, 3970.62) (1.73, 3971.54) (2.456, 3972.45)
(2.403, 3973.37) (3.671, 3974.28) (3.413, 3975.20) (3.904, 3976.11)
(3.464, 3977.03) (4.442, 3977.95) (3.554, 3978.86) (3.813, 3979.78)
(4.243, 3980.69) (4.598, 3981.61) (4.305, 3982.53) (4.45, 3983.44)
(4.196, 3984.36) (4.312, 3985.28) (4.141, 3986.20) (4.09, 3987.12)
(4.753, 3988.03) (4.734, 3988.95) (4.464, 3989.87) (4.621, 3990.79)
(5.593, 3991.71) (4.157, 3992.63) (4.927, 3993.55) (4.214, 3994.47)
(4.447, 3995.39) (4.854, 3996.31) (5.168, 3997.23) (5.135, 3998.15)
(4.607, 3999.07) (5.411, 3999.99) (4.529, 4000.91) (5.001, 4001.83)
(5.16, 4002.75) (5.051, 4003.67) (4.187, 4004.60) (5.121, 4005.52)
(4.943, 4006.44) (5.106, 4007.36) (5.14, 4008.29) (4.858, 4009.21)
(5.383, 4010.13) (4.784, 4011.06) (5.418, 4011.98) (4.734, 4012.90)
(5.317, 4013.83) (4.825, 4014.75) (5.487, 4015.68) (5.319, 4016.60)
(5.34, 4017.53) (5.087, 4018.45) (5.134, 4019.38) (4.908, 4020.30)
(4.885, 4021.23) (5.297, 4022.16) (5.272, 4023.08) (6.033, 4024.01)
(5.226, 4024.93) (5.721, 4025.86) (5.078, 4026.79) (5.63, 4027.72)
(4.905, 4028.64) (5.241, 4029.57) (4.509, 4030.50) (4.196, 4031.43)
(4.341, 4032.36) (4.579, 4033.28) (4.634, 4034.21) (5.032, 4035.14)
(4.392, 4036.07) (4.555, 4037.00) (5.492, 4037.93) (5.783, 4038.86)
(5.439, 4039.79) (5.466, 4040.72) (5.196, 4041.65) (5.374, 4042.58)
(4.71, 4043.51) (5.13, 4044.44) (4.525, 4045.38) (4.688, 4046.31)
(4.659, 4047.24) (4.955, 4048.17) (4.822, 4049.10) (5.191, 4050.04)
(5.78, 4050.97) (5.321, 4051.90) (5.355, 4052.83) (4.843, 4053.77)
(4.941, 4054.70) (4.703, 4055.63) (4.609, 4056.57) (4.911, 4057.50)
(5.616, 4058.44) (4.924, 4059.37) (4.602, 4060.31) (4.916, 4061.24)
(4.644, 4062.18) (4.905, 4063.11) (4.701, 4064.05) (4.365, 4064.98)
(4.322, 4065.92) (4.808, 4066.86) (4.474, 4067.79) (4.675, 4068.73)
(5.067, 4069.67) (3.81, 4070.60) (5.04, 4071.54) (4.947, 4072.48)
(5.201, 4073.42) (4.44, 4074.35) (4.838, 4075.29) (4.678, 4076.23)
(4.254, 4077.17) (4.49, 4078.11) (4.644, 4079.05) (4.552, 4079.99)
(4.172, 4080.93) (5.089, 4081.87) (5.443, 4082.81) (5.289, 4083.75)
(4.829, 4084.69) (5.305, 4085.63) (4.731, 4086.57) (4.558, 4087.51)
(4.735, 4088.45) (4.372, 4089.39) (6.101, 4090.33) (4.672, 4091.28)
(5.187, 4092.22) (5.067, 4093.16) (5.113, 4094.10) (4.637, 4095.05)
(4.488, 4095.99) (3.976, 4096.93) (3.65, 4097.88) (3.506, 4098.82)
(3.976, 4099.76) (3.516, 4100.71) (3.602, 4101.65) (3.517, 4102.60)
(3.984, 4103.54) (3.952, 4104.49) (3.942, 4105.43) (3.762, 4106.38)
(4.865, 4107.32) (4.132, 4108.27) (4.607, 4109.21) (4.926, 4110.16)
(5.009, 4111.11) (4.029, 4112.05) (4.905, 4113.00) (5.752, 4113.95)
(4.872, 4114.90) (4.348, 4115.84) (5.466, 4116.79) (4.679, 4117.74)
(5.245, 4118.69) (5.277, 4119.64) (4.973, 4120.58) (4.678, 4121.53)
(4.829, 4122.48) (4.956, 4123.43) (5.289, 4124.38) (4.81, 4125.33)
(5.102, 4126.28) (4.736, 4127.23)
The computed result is 1.51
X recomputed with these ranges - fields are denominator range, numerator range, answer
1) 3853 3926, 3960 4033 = 1.30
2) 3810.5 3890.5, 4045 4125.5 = 1.78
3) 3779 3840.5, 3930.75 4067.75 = 1.65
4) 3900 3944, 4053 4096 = 1.56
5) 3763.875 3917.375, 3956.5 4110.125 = 1.59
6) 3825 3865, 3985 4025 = 1.91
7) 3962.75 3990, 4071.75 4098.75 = 1.52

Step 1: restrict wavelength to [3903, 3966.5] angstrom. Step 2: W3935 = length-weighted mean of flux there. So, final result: 3.44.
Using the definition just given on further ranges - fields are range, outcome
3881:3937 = 3.32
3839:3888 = 3.19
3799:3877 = 2.99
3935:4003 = 3.68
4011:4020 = 5.16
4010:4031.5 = 5.17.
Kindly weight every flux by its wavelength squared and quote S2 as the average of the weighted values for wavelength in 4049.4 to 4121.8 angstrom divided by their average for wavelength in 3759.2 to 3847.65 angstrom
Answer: 1.9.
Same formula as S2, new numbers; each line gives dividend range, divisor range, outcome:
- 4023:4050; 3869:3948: 1.63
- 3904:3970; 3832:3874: 1.17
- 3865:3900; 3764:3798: 1.13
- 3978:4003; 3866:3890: 1.50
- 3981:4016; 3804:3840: 1.92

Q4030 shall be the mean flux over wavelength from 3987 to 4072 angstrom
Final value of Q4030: 4.94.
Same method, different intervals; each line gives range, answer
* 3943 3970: 3.4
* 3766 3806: 3.02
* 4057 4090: 4.76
